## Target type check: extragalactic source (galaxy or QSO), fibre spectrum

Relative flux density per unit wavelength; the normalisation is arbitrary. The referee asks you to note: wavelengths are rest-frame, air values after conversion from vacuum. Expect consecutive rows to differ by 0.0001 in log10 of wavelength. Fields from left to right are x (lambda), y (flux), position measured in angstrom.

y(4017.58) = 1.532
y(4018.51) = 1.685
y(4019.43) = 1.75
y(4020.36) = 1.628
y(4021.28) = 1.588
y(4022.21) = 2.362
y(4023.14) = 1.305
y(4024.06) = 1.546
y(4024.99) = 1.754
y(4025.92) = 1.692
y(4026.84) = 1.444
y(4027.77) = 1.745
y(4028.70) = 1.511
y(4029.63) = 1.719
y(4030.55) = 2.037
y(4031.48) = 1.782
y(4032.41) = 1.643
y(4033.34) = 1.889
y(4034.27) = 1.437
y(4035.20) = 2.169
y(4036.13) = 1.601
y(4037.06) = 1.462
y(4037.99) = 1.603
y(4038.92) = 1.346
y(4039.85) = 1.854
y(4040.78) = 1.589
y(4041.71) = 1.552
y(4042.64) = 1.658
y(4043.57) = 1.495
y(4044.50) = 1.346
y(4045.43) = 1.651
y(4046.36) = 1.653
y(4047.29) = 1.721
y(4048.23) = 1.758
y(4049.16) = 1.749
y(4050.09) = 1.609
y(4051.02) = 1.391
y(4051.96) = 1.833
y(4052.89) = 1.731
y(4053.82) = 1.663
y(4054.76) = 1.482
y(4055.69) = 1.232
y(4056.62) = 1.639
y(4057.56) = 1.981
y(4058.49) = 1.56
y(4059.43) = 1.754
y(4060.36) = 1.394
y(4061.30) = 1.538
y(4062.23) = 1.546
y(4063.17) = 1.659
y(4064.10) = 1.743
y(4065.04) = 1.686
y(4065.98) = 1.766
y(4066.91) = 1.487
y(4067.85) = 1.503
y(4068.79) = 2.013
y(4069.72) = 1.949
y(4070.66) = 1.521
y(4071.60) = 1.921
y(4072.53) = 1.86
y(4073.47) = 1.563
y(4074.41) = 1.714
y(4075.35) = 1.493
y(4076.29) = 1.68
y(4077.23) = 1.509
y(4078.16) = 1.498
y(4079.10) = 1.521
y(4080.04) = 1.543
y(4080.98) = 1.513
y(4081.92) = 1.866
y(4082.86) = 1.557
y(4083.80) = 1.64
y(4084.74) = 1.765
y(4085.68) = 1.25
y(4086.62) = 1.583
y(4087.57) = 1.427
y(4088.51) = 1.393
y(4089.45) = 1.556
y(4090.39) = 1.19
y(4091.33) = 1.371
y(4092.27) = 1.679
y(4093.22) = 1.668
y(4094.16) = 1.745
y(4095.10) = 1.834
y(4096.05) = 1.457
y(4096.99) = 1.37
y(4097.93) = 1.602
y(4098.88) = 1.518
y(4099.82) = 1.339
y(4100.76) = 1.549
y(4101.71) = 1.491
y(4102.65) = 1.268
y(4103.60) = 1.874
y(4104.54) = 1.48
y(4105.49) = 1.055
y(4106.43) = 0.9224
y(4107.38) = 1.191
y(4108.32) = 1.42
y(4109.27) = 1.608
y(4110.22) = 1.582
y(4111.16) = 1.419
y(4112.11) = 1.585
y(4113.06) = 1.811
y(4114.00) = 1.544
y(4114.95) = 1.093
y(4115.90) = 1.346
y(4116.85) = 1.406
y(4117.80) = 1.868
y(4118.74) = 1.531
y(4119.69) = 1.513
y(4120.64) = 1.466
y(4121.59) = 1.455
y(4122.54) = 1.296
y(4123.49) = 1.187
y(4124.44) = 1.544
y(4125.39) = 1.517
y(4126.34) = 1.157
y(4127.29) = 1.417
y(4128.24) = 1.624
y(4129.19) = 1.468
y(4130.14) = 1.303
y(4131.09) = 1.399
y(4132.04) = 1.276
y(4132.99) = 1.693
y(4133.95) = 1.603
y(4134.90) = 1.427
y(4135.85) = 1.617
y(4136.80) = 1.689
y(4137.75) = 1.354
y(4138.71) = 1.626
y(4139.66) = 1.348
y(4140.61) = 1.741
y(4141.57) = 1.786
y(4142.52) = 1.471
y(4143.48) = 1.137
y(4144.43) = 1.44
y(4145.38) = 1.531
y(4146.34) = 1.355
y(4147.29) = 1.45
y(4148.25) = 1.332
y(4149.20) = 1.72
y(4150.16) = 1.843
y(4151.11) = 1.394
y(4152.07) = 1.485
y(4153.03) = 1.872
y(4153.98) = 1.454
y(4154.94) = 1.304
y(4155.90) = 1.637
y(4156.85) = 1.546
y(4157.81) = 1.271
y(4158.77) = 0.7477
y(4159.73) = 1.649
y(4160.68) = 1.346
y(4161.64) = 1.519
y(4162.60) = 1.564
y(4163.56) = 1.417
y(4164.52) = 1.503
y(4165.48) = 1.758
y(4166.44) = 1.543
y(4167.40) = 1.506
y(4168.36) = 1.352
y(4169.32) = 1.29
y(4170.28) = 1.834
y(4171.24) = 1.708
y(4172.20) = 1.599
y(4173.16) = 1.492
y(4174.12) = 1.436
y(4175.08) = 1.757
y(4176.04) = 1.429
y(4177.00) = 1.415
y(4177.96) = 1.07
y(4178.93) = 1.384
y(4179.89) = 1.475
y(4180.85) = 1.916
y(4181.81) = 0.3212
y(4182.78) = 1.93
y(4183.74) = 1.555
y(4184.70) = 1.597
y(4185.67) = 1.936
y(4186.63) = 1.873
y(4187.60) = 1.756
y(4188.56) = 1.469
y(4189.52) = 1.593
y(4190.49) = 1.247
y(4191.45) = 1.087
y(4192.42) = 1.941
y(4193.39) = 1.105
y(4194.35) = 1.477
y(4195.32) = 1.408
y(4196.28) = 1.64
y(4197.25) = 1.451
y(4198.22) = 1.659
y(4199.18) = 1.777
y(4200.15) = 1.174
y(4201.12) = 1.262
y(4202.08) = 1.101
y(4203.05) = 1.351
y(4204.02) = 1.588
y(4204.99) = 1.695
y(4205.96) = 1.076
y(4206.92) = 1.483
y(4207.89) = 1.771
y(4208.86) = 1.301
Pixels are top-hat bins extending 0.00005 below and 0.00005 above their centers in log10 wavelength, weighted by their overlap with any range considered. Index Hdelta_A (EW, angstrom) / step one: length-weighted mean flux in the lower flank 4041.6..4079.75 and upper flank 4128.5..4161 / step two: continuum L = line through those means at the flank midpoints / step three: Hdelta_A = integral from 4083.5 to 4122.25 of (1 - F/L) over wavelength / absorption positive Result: 1.9 angstrom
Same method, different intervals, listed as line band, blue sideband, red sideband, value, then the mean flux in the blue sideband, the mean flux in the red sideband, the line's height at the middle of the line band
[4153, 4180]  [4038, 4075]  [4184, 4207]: 0.89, 1.64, 1.49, 1.52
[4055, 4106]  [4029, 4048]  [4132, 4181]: 0.81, 1.66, 1.5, 1.6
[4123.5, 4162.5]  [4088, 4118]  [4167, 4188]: 0.71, 1.47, 1.53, 1.5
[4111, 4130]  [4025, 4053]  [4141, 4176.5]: 1.10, 1.66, 1.5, 1.55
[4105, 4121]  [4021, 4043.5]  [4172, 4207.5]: 1.41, 1.68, 1.47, 1.57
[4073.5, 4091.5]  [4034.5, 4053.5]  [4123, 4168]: 0.50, 1.64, 1.48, 1.58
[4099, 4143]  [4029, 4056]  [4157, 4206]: 2.38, 1.64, 1.48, 1.55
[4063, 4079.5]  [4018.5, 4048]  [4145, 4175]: -0.58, 1.66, 1.5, 1.61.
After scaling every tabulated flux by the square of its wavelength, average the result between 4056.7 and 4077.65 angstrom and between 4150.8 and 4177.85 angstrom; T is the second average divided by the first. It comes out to 0.9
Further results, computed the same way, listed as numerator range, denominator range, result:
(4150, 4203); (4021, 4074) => 0.95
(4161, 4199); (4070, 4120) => 1.04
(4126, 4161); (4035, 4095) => 0.95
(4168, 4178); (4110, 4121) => 1.03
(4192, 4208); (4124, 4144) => 1.01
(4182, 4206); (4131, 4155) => 1.01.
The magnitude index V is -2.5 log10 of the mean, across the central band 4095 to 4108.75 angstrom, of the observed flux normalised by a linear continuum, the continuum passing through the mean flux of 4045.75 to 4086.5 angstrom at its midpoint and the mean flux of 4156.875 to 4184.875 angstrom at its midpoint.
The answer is 0.12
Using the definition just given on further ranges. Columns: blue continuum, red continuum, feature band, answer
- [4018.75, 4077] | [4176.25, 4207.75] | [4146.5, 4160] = 0.03 mag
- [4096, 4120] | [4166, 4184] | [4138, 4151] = -0.04 mag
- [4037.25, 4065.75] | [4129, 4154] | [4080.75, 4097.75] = 0.02 mag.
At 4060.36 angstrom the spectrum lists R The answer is 1.394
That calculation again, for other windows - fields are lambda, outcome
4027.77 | 1.745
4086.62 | 1.583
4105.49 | 1.055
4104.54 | 1.48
